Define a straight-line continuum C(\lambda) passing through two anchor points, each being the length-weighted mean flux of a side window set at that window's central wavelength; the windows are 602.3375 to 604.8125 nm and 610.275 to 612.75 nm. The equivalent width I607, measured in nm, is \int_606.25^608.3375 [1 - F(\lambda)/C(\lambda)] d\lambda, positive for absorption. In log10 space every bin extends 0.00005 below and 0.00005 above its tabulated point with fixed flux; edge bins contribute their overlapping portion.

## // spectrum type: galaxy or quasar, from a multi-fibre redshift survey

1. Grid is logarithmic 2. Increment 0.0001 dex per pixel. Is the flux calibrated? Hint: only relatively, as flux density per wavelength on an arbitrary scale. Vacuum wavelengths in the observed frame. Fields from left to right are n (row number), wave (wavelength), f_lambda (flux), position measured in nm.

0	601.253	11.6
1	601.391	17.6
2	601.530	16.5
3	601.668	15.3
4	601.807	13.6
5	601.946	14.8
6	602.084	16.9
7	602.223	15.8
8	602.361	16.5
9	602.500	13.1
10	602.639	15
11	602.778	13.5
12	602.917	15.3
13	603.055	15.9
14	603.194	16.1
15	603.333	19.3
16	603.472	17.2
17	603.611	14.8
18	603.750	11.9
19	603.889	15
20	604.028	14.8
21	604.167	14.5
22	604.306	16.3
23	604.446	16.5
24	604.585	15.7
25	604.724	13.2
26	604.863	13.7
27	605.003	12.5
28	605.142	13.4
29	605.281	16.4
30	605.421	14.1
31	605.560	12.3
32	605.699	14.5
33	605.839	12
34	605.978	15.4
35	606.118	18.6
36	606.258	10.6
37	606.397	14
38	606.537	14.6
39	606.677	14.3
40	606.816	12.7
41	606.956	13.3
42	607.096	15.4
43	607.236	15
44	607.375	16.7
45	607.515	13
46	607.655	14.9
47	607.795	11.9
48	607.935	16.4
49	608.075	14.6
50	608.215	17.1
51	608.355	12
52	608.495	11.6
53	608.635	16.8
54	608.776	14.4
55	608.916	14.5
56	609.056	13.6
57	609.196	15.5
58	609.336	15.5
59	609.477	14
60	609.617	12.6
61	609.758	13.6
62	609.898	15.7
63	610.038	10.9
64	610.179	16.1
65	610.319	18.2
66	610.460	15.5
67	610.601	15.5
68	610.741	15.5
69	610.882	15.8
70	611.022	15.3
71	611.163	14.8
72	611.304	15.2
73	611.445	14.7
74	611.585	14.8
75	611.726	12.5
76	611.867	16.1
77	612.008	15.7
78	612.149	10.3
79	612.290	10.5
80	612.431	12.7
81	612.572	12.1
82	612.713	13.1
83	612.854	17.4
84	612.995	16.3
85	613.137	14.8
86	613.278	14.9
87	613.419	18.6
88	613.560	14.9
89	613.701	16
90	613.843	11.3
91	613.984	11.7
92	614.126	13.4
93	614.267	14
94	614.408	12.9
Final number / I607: 0.06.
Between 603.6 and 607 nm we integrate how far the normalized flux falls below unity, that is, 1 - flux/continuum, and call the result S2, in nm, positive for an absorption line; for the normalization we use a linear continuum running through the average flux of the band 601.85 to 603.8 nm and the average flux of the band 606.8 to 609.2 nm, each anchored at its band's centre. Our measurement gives 0.17 nm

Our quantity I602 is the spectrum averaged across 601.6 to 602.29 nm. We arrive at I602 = 15.3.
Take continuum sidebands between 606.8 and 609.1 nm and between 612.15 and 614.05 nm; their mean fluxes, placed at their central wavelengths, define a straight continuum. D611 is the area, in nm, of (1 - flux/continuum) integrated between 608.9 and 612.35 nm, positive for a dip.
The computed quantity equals -0.07 nm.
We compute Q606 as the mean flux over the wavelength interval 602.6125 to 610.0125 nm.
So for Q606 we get 14.5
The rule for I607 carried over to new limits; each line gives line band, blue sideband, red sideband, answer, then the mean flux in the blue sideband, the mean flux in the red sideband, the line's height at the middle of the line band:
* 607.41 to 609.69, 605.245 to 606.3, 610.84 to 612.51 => -0.029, 14.3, 14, 14.1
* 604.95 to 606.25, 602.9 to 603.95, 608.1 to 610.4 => 0.091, 15.7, 14.5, 15.3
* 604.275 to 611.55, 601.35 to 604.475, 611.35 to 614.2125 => 0.107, 15.5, 14.1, 14.8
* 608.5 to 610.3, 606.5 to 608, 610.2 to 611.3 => 0.094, 14.4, 15.8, 15.2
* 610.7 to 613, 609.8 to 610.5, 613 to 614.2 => 0.105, 15.2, 14.5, 14.9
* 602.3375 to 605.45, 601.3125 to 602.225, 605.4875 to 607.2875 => -0.003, 15.7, 14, 15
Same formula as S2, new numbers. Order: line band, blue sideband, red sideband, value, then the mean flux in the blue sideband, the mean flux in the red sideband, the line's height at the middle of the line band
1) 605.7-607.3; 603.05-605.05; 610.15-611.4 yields 0.12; 15.2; 15.7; 15.4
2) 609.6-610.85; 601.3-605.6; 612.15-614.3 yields -0.06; 15.1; 14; 14.3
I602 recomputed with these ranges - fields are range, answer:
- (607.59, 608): 14.4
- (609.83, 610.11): 13.3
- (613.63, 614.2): 13.1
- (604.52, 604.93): 14.2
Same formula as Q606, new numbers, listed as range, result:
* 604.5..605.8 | 14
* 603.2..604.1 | 15.5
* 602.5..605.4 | 15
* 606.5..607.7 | 14.4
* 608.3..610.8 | 14.5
